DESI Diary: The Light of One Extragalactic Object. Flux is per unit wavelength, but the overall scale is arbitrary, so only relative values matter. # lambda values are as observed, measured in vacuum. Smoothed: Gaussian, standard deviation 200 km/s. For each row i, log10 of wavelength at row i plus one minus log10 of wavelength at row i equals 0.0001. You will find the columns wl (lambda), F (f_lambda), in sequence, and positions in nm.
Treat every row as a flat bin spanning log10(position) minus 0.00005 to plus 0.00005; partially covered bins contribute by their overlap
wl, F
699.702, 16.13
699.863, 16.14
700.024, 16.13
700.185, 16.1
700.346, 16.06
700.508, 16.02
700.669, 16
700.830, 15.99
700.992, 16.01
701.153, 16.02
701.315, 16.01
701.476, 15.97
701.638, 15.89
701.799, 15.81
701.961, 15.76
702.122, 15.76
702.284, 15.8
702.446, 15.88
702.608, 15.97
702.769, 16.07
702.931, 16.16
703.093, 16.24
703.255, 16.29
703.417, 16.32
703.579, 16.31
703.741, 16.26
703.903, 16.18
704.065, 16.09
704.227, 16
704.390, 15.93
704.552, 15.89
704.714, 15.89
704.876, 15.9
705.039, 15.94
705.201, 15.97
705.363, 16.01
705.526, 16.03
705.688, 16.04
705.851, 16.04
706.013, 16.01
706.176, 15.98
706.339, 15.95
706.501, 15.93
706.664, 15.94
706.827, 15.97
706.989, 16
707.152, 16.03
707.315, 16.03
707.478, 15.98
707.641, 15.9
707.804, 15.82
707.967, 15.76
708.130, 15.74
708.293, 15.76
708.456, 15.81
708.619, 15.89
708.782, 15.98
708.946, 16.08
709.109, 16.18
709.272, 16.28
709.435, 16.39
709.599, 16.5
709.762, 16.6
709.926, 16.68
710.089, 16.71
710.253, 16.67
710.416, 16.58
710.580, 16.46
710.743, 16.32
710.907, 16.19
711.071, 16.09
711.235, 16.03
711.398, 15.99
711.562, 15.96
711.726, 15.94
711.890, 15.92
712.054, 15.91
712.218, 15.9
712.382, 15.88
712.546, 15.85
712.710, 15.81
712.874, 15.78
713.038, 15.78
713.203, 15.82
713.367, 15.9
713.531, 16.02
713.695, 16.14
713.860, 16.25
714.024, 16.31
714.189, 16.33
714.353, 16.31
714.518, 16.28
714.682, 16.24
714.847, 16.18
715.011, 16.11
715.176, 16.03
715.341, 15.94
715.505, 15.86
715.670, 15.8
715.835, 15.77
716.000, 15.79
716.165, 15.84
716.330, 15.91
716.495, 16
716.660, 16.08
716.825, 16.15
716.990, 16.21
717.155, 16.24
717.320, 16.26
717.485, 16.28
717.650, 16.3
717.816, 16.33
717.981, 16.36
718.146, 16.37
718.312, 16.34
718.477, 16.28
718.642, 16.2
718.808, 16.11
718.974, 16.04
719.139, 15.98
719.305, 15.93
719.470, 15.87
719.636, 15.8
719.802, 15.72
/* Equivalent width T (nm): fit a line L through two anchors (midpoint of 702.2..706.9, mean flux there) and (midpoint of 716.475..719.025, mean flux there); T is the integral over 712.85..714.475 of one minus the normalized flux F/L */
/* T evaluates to 0.009 nm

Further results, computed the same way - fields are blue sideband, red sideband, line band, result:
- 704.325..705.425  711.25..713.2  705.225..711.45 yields -0.08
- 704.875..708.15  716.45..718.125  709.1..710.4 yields -0.04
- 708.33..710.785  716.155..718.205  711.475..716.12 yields 0.08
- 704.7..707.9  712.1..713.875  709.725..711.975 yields -0.05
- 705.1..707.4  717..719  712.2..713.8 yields 0.03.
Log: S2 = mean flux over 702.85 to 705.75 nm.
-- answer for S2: 16.1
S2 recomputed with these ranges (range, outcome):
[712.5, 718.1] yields 16.1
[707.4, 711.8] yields 16.2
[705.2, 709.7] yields 16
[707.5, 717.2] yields 16.1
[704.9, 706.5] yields 16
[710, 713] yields 16.1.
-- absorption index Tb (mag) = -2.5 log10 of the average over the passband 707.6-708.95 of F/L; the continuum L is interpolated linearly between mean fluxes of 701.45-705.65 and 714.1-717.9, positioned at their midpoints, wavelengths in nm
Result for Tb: 0.01 mag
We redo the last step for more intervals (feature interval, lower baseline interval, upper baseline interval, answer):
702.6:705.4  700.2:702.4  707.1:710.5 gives 0.00 mag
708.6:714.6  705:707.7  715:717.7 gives -0.01 mag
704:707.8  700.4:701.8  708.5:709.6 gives 0.01 mag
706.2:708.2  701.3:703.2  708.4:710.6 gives 0.02 mag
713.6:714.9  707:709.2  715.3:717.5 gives -0.02 mag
